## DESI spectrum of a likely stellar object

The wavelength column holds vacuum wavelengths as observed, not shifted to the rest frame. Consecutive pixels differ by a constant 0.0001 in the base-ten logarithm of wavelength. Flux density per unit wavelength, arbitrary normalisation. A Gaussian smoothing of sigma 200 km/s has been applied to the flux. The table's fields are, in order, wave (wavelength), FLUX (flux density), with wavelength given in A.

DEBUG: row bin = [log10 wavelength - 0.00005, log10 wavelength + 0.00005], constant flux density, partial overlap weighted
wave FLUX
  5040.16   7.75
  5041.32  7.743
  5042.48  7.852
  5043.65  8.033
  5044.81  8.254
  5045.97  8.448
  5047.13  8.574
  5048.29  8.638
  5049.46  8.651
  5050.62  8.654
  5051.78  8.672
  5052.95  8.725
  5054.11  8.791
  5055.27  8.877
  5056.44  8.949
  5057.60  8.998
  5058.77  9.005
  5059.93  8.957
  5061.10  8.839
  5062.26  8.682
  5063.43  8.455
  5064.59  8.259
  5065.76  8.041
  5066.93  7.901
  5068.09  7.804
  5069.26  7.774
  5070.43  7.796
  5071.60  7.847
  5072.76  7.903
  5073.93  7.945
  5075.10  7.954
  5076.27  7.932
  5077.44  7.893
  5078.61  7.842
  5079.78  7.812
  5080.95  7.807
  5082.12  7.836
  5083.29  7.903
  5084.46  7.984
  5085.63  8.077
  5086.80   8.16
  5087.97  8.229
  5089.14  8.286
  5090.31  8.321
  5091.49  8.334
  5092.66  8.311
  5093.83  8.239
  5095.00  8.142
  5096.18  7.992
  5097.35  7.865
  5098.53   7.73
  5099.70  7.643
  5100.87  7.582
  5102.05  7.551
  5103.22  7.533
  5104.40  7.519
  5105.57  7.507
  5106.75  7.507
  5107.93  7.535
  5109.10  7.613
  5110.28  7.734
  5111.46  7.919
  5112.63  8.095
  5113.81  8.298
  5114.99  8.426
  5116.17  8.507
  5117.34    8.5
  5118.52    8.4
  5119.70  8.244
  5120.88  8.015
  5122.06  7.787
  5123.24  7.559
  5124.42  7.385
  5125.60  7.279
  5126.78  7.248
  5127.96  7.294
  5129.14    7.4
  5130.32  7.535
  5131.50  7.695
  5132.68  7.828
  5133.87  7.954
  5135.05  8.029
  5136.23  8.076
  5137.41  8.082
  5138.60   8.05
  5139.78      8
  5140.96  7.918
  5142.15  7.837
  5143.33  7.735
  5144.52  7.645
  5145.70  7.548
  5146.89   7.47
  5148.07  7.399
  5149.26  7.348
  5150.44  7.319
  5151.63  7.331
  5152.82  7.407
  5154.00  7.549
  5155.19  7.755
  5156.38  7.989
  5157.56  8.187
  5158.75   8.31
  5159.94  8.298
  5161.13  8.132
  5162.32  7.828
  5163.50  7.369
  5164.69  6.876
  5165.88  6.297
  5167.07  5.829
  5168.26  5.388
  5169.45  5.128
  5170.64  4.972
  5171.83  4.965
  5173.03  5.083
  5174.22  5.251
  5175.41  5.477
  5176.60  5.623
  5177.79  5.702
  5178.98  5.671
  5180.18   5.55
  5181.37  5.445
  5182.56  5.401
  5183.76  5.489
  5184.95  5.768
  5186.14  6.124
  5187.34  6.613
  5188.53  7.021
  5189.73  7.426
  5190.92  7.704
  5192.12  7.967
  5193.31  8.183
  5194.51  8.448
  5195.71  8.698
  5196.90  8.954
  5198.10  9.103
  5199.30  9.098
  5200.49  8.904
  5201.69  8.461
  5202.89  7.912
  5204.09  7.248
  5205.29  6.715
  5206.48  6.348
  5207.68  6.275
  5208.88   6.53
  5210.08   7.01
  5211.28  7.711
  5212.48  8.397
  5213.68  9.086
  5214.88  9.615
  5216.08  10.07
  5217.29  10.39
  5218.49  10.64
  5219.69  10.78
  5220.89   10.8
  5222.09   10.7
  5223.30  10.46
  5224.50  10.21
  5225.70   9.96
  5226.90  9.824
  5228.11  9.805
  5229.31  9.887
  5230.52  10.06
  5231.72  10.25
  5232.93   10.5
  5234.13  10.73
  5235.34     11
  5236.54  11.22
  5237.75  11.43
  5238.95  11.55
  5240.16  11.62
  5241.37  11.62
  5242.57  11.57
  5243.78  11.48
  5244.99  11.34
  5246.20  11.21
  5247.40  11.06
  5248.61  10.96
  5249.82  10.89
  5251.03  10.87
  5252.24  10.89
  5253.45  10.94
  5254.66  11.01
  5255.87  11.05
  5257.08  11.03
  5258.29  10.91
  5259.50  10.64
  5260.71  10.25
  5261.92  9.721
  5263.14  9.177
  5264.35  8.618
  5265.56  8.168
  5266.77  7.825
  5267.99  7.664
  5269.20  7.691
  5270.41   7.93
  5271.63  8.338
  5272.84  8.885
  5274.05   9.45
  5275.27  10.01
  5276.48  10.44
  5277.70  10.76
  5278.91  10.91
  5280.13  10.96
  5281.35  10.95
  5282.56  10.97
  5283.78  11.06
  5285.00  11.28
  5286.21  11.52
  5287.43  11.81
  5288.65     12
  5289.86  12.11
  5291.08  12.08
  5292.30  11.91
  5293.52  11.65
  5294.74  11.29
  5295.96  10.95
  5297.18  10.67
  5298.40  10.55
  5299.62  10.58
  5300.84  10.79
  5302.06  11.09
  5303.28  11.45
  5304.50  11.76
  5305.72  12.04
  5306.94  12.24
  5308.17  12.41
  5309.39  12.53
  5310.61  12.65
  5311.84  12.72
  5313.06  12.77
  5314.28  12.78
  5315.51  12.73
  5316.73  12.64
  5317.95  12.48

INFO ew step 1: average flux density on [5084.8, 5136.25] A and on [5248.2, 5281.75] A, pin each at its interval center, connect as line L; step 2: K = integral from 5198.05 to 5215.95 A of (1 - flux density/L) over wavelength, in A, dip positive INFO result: 2.4 A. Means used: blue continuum 7.88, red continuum 9.87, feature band 7.92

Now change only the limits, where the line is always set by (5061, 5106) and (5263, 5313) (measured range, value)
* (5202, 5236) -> 2.0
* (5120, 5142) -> 2.2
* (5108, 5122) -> 0.5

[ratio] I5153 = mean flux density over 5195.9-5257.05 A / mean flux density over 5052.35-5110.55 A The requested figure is 1.2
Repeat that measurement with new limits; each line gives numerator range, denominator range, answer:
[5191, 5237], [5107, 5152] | 1.17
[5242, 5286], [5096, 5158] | 1.31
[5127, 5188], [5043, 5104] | 0.84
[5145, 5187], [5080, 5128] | 0.83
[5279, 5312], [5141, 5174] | 1.63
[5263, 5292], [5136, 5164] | 1.29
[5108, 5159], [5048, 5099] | 0.95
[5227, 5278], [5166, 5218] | 1.45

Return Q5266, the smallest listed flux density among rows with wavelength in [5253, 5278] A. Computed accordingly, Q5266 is 7.664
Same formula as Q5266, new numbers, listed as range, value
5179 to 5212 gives 5.401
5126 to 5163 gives 7.248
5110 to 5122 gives 7.734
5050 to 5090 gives 7.774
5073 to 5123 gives 7.507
